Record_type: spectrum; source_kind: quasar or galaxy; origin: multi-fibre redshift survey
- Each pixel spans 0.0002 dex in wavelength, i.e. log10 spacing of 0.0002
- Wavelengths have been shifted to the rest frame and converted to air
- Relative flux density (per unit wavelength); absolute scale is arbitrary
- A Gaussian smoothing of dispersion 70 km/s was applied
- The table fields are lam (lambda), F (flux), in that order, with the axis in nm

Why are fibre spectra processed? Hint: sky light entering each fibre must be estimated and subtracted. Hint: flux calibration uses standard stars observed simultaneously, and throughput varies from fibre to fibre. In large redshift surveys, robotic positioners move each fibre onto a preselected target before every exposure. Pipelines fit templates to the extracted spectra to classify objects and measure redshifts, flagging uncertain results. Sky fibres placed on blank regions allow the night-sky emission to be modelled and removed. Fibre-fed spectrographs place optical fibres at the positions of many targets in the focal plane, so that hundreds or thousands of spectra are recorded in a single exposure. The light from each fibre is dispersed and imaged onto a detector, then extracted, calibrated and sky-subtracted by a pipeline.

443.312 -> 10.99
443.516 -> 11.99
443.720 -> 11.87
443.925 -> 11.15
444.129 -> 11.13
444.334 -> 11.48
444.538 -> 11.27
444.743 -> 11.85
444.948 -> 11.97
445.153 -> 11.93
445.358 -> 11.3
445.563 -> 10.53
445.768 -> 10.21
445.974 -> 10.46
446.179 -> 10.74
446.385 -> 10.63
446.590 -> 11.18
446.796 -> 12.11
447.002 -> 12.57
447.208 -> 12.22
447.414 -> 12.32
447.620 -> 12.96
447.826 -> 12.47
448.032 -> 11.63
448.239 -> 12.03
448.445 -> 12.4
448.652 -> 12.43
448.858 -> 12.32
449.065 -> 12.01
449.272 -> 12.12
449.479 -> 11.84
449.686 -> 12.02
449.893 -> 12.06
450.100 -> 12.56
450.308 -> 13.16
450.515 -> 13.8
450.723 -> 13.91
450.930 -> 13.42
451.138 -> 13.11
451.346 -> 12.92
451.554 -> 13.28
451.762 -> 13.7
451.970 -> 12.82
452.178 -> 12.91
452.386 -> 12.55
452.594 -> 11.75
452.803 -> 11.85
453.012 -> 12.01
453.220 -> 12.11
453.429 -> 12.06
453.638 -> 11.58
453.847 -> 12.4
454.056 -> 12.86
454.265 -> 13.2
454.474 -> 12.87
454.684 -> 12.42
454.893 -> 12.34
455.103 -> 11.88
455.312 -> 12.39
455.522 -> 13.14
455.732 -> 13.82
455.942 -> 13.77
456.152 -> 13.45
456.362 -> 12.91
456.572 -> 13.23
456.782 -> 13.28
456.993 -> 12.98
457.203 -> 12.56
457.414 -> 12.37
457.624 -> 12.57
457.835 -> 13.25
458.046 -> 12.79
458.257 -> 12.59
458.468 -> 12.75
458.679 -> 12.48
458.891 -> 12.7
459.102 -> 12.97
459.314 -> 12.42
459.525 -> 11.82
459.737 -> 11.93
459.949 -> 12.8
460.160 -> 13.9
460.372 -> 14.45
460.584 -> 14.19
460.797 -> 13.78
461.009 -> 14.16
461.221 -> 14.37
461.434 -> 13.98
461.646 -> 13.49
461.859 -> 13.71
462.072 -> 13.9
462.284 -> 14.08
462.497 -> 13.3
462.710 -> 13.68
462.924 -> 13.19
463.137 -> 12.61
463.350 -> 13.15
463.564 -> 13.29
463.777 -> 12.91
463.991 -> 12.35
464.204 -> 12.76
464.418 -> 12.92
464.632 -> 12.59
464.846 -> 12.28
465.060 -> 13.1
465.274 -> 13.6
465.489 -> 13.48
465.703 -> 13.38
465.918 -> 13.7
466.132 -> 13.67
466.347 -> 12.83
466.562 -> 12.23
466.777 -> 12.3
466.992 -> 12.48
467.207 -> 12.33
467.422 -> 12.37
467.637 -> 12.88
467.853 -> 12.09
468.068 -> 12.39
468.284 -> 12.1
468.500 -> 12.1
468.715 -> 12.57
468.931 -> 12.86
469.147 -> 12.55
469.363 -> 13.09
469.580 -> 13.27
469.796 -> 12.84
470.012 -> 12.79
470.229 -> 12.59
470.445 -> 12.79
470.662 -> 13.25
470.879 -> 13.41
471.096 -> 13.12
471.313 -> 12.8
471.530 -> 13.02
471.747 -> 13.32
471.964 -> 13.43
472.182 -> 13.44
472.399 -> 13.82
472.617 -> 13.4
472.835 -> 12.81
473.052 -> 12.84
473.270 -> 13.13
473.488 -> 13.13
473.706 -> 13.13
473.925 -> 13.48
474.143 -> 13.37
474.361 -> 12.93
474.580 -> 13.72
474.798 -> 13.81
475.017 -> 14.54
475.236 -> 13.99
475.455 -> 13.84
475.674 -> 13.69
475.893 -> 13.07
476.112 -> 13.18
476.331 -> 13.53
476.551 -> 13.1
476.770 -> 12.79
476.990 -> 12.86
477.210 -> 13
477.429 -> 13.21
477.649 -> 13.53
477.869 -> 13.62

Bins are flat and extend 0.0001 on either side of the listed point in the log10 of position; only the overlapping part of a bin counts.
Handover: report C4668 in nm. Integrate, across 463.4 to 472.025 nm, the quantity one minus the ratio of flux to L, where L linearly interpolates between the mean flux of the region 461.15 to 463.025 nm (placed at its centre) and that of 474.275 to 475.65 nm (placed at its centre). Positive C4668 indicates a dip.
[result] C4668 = 0.58 nm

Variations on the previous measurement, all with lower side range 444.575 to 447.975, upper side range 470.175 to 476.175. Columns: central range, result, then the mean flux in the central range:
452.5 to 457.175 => -0.195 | 12.7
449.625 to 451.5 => -0.183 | 13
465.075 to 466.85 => -0.041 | 13.2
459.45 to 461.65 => -0.184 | 13.6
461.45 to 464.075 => -0.141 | 13.3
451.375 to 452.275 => -0.091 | 13.2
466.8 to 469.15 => 0.104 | 12.4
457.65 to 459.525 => -0.045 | 12.7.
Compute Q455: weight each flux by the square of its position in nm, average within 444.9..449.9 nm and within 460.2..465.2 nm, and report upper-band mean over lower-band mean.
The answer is 1.2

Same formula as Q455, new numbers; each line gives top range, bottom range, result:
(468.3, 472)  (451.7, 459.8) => 1.09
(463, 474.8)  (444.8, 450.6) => 1.19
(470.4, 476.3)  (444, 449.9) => 1.28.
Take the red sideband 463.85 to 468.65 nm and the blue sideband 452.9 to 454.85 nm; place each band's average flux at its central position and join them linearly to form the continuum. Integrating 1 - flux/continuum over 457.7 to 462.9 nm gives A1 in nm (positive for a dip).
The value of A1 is -0.31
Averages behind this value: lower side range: 12.4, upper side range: 12.7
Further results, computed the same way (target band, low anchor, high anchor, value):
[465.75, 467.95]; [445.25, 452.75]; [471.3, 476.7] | 0.06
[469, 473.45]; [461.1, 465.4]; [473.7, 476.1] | 0.14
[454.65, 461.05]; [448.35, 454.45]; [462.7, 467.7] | -0.11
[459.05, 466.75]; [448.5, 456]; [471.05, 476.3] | -0.14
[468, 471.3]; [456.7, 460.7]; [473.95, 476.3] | 0.14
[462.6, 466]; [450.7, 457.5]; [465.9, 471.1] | -0.09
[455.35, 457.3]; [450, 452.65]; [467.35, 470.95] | -0.03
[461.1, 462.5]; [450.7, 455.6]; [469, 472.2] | -0.11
